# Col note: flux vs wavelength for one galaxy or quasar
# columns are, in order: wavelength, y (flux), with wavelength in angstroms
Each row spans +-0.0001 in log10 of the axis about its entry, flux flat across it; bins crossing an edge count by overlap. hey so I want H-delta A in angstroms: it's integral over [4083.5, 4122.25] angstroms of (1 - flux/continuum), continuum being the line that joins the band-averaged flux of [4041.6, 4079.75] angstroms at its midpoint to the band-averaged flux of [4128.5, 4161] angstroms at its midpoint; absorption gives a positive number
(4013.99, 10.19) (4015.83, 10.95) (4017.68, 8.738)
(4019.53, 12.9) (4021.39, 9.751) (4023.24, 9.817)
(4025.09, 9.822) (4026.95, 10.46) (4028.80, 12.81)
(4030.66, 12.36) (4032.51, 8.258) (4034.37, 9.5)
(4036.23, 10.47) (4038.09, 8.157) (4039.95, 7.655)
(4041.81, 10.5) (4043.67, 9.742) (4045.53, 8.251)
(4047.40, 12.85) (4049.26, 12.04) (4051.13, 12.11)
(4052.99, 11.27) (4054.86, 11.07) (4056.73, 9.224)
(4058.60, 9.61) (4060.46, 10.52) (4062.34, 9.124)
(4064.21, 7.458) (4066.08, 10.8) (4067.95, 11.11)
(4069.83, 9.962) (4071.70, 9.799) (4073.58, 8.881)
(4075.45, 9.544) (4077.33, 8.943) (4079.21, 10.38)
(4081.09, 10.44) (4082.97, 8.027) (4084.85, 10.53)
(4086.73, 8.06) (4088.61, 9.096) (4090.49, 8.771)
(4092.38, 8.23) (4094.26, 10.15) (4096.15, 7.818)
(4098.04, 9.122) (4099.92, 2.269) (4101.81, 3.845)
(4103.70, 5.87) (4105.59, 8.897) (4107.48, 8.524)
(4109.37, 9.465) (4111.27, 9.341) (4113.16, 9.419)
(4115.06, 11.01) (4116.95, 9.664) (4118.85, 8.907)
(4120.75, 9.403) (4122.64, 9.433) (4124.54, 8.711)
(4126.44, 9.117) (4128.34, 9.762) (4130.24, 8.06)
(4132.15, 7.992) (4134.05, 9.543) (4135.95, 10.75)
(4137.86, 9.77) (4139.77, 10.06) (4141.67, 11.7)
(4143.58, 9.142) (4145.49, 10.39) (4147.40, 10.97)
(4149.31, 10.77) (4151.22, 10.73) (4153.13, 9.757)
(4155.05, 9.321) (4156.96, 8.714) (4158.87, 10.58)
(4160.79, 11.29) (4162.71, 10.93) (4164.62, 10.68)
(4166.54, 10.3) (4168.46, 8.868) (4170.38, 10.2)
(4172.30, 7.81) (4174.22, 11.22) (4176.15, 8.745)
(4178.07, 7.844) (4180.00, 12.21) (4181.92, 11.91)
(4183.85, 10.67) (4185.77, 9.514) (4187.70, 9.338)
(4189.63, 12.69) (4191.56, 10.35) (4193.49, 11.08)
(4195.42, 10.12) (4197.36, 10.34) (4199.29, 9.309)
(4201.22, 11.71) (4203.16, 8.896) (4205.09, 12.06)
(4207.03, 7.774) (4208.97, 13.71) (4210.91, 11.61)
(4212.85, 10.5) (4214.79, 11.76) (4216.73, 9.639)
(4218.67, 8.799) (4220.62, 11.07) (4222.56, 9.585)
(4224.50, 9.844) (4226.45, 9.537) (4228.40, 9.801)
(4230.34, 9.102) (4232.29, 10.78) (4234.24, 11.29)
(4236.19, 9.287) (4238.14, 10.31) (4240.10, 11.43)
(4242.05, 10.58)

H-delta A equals 6.2 angstroms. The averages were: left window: 10.1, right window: 9.94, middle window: 8.43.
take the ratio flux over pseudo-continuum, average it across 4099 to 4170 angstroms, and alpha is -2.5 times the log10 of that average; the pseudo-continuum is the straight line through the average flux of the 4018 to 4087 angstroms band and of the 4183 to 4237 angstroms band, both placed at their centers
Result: 0.102 mag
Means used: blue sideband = 10.1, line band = 9.31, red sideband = 10.4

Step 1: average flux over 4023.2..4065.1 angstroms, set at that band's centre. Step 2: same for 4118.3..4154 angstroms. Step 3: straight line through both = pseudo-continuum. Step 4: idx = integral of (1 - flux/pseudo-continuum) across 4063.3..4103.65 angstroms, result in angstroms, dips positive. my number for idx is 5.3 angstroms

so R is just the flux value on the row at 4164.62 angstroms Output 10.68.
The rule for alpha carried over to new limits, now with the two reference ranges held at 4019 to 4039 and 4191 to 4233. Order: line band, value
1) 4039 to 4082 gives 0.03 mag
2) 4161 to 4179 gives 0.07 mag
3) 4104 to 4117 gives 0.12 mag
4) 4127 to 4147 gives 0.06 mag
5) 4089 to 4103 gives 0.39 mag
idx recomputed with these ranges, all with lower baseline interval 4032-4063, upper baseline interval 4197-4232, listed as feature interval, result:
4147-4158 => 0.2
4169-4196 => 0.0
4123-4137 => 1.4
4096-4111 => 4.6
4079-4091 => 1.0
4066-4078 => 0.3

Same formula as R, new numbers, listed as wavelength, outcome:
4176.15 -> 8.745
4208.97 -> 13.71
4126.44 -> 9.117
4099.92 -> 2.269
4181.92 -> 11.91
